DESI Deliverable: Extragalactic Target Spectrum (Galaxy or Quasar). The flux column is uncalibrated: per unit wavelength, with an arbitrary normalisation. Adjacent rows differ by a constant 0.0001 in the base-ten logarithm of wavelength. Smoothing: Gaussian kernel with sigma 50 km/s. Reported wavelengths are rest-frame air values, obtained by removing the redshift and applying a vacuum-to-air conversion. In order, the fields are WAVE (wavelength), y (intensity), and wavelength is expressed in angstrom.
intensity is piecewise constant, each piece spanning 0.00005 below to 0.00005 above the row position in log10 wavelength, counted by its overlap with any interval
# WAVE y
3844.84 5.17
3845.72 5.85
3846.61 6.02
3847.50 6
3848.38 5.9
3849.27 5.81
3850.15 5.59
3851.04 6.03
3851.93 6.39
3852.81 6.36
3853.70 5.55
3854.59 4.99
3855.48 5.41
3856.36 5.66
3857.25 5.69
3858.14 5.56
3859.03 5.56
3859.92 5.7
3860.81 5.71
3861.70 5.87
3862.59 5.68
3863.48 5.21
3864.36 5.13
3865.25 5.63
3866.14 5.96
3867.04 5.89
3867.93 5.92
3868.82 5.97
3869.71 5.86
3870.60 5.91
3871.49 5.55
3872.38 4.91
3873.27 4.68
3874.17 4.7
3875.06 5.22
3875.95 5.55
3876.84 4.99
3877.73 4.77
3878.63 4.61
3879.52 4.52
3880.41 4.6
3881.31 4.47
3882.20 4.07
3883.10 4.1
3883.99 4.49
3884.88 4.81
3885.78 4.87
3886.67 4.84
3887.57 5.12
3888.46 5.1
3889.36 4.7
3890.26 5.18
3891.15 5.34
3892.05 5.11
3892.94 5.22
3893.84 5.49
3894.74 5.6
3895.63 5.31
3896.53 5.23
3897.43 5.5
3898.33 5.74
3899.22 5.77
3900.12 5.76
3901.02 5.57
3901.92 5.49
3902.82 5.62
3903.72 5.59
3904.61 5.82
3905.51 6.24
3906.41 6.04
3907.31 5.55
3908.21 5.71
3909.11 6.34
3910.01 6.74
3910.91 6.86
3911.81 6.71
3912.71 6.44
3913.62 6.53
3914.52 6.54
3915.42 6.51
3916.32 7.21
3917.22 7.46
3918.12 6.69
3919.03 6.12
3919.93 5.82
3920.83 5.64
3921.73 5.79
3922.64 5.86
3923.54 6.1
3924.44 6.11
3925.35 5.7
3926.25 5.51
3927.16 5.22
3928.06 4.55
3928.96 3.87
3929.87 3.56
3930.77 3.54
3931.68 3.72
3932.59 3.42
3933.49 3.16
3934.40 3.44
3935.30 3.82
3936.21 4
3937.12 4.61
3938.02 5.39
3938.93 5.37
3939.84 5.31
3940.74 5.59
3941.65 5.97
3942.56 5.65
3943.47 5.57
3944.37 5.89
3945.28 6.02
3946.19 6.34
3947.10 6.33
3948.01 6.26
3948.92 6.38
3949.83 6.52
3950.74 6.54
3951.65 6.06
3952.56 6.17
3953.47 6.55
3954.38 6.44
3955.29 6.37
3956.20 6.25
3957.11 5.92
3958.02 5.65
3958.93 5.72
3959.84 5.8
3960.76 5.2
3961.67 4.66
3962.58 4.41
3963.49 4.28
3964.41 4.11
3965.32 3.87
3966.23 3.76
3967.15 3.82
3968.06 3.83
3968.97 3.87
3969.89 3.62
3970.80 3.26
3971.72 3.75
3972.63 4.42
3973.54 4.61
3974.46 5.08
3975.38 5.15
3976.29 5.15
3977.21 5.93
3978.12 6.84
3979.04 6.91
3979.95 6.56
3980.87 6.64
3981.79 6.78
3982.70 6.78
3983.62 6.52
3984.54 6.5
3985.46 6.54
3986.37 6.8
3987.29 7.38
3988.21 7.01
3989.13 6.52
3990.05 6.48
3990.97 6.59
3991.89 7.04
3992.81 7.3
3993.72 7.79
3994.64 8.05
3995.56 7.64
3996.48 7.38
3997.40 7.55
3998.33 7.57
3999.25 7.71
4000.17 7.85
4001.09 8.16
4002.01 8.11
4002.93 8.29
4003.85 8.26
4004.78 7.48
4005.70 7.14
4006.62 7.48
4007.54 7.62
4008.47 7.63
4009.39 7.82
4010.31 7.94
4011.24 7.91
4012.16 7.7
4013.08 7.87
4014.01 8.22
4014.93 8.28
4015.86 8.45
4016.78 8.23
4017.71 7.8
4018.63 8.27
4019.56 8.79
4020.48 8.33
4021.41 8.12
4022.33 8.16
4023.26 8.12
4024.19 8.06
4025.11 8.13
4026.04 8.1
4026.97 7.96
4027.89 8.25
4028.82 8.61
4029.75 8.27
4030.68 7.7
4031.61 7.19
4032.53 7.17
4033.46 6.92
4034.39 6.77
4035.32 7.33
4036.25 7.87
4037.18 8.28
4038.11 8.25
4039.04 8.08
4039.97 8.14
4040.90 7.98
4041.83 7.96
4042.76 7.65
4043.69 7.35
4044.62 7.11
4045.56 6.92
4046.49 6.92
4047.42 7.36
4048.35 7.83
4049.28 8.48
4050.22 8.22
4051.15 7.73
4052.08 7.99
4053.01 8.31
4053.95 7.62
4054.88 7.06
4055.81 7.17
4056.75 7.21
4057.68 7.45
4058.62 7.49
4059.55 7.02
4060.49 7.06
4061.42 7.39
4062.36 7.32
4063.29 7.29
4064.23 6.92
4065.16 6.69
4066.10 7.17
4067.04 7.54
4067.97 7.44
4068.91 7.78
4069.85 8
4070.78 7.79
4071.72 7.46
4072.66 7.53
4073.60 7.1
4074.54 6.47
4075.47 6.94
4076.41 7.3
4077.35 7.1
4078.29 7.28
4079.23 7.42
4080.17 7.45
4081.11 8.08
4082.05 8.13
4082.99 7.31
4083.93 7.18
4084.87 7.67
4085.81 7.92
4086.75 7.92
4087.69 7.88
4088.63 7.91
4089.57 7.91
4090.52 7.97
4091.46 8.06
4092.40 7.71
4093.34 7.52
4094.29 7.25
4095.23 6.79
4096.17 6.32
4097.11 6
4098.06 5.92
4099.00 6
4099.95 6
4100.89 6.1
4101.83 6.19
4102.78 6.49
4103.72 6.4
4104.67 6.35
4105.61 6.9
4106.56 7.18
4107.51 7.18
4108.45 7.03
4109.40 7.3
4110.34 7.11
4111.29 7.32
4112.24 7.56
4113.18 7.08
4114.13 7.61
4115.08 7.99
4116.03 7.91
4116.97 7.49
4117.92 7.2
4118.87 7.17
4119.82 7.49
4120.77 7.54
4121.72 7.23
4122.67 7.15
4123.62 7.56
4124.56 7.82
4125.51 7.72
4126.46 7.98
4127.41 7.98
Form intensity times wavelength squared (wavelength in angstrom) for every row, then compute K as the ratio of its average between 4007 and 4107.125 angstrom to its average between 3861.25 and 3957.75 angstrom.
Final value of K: 1.47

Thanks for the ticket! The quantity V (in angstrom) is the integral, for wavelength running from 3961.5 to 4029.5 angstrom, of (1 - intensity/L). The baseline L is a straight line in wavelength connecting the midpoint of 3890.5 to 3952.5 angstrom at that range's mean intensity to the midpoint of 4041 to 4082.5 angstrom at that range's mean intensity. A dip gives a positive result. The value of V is -2.2 angstrom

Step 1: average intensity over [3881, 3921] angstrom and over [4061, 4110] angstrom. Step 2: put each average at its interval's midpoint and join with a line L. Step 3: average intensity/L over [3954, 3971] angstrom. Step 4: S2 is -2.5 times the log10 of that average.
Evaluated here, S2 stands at 0.274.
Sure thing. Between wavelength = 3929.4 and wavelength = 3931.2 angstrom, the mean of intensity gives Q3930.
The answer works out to 3.55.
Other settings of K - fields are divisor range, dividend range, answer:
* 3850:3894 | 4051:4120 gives 1.53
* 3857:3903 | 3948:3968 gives 1.07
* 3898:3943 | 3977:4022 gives 1.42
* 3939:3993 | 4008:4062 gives 1.41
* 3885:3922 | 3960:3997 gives 1.02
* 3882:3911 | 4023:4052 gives 1.54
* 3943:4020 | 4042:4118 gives 1.18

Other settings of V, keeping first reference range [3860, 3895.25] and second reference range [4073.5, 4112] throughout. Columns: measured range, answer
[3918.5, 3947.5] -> 2.9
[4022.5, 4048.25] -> -4.4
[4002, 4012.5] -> -2.4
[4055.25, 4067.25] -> -0.6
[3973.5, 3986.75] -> -0.3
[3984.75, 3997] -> -1.8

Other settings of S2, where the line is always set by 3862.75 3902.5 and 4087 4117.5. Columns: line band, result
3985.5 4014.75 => -0.21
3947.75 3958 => -0.09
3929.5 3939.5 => 0.37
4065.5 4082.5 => -0.09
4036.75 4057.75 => -0.17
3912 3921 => -0.19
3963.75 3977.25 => 0.37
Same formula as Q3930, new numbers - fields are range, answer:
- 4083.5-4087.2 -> 7.68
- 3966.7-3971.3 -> 3.68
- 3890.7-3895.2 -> 5.36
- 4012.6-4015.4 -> 8.11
